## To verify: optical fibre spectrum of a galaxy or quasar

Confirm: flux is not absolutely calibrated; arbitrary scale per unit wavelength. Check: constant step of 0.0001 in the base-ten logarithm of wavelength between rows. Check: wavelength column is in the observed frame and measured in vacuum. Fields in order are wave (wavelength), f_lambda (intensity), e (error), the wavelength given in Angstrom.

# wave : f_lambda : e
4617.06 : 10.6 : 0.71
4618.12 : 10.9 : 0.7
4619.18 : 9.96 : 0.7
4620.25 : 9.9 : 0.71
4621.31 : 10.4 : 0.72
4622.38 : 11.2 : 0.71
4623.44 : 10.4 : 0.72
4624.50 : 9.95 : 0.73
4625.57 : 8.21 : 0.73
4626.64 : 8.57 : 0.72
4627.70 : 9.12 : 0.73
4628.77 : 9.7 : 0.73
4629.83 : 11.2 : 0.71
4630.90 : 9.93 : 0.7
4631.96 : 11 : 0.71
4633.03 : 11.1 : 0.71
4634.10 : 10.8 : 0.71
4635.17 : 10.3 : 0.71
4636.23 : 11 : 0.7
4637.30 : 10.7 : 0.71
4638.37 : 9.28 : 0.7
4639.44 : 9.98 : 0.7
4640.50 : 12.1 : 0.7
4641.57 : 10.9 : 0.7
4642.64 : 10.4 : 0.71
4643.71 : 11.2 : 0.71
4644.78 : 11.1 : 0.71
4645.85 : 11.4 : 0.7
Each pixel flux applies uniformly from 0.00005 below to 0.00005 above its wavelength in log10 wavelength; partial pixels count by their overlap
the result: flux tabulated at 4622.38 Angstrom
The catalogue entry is 11.2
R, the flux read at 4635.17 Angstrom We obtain 10.3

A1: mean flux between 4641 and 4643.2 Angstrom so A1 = 10.7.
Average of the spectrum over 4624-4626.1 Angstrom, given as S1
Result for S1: 9.05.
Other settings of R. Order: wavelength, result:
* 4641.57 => 10.9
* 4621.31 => 10.4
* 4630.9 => 9.93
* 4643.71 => 11.2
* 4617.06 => 10.6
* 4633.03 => 11.1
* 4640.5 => 12.1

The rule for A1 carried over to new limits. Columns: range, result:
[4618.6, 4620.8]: 9.96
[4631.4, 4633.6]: 11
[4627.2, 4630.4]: 10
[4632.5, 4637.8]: 10.8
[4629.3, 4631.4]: 10.6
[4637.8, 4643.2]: 10.5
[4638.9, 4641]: 11.1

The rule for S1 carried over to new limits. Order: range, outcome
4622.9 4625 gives 10.2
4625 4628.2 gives 8.63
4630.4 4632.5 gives 10.5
